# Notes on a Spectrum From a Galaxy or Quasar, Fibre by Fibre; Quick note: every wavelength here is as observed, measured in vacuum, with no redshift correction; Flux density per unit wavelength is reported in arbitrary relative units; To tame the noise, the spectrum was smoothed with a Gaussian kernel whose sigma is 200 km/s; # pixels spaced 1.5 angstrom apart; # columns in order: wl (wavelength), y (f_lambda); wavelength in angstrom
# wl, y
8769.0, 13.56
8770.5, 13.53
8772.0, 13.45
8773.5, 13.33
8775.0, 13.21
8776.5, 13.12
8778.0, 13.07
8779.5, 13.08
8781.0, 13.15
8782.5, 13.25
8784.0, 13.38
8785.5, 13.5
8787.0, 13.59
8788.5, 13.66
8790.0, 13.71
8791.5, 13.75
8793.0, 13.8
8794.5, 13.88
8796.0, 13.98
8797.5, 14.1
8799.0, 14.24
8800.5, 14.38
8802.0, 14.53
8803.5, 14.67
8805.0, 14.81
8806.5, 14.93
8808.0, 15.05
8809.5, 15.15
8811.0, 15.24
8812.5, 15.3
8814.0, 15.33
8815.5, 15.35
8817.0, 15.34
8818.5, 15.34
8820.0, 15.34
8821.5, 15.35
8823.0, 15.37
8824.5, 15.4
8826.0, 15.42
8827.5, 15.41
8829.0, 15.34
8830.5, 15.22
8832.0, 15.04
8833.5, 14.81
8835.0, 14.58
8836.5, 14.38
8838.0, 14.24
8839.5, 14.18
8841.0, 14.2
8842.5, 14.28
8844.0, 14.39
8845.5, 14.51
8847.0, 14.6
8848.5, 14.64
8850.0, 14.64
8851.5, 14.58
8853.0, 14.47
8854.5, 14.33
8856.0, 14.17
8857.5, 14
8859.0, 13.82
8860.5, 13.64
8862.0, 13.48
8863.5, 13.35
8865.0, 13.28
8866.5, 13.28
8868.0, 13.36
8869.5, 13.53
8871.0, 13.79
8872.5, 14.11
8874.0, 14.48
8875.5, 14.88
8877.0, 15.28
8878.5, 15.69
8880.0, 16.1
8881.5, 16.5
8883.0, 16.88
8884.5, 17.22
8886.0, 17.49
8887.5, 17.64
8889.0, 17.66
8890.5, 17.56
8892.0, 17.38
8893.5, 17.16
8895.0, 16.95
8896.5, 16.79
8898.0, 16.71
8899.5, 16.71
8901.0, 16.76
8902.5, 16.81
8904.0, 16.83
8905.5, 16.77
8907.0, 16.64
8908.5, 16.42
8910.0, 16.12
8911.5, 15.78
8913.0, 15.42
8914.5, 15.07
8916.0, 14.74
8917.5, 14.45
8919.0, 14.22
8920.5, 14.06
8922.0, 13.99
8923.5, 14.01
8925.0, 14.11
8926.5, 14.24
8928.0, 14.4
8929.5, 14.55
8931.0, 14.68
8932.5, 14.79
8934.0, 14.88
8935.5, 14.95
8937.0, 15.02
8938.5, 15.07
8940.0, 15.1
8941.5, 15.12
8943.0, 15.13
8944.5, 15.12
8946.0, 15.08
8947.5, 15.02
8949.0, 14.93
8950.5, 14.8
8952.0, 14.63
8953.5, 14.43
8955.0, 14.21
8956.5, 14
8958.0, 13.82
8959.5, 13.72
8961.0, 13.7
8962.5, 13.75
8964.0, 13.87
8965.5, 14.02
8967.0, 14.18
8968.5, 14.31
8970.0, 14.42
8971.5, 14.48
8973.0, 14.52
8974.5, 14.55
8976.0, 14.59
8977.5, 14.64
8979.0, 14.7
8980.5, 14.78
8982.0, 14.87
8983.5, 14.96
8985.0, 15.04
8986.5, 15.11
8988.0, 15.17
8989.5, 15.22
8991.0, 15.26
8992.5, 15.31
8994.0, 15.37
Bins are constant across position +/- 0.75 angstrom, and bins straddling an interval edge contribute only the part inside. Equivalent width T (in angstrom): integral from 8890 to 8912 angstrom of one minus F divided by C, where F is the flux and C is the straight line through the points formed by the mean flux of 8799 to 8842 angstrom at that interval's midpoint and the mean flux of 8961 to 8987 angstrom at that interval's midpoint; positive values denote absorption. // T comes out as -3.1 angstrom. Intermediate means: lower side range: 15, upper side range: 14.5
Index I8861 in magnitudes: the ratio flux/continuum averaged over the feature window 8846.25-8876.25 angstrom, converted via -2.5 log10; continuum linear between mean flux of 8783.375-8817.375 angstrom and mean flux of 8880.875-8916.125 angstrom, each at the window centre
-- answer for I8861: 0.13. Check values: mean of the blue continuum 14.4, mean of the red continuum 16.7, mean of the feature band 14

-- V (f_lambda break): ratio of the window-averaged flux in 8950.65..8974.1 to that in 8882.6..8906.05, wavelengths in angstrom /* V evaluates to 0.8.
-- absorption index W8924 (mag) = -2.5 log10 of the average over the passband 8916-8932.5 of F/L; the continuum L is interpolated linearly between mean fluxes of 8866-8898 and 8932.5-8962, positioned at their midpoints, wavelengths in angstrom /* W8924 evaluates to 0.06 mag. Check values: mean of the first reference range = 15.9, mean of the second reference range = 14.7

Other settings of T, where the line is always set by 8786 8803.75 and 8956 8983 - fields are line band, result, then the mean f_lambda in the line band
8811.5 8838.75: -2.13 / 15.1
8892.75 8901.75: -1.70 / 16.8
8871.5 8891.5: -2.99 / 16.3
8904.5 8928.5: -1.45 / 15.1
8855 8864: 0.21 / 13.8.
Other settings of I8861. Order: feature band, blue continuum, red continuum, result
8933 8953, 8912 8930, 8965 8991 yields -0.03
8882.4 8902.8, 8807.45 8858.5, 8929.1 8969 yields -0.17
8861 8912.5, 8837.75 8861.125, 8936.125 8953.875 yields -0.09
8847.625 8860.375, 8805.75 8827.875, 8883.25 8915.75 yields 0.12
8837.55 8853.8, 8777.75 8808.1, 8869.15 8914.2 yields 0.05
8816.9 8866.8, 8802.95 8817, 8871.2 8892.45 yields 0.08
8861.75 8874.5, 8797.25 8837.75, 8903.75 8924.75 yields 0.12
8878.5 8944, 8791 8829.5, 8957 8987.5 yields -0.09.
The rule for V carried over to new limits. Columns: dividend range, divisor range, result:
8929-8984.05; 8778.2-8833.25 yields 1.00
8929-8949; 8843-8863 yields 1.05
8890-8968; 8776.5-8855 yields 1.05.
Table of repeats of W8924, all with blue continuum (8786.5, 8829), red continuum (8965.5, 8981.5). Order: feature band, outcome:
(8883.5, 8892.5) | -0.19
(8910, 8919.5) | -0.03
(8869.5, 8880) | -0.01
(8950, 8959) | 0.02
